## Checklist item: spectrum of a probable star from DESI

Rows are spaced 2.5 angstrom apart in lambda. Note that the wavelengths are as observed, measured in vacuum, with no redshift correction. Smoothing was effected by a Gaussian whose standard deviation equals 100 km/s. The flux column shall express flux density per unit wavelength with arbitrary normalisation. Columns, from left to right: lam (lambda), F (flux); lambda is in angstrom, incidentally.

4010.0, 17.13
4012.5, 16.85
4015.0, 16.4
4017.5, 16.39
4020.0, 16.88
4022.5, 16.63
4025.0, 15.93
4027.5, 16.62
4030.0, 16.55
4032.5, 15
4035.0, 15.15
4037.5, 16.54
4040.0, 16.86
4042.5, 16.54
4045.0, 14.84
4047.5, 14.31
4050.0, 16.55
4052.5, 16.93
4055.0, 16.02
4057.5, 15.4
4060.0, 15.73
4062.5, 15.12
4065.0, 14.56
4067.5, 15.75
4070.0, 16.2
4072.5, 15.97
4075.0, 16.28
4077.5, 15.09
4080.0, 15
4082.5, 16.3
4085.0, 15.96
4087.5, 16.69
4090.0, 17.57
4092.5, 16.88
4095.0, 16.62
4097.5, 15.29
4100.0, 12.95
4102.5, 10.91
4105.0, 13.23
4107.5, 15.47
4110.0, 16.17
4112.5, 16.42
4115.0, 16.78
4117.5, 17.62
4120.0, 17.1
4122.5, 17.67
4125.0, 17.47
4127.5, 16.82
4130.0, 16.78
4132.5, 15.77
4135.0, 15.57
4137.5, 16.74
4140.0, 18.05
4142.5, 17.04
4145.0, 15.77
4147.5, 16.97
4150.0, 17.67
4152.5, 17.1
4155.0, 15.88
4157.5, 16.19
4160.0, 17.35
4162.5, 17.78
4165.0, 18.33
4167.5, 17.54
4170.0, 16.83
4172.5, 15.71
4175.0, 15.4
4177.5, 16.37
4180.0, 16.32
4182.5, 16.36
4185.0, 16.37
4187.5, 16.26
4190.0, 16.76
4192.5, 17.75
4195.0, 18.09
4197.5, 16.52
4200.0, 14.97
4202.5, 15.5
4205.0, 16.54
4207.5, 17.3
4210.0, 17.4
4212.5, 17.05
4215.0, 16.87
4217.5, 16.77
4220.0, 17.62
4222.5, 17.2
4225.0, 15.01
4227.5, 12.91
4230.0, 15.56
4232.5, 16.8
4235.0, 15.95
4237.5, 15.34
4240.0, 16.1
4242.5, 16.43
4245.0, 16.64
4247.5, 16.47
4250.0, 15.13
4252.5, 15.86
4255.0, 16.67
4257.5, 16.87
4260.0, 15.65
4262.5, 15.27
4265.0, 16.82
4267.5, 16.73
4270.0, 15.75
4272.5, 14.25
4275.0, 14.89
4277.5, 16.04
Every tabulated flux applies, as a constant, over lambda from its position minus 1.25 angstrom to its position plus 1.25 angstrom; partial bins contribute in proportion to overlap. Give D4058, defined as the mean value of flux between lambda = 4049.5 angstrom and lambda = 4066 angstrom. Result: 15.7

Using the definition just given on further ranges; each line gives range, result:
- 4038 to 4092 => 15.9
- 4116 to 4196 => 16.9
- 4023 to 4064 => 15.9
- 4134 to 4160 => 16.7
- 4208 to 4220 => 17.1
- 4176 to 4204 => 16.5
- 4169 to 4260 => 16.3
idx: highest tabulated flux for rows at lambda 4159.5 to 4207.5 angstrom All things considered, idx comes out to 18.33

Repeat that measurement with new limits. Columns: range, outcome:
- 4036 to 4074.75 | 16.93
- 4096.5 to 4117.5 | 17.62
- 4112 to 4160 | 18.05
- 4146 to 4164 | 17.78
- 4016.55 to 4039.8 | 16.88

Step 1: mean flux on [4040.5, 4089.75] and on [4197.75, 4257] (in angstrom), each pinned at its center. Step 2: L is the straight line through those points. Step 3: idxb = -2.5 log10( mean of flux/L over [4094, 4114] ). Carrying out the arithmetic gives 0.090 mag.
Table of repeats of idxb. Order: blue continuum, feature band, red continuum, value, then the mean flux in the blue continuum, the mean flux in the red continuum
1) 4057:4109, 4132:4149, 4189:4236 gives -0.05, 15.4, 16.5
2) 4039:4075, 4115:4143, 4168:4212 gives -0.05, 15.8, 16.5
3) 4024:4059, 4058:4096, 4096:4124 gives -0.02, 15.9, 15.4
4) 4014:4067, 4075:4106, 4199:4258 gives 0.05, 15.9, 16.2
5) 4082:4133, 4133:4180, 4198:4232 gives -0.04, 16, 16.2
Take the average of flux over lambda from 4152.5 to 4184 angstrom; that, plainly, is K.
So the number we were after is 16.7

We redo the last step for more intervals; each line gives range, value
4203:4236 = 16.4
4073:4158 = 16.2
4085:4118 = 15.6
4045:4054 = 15.8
